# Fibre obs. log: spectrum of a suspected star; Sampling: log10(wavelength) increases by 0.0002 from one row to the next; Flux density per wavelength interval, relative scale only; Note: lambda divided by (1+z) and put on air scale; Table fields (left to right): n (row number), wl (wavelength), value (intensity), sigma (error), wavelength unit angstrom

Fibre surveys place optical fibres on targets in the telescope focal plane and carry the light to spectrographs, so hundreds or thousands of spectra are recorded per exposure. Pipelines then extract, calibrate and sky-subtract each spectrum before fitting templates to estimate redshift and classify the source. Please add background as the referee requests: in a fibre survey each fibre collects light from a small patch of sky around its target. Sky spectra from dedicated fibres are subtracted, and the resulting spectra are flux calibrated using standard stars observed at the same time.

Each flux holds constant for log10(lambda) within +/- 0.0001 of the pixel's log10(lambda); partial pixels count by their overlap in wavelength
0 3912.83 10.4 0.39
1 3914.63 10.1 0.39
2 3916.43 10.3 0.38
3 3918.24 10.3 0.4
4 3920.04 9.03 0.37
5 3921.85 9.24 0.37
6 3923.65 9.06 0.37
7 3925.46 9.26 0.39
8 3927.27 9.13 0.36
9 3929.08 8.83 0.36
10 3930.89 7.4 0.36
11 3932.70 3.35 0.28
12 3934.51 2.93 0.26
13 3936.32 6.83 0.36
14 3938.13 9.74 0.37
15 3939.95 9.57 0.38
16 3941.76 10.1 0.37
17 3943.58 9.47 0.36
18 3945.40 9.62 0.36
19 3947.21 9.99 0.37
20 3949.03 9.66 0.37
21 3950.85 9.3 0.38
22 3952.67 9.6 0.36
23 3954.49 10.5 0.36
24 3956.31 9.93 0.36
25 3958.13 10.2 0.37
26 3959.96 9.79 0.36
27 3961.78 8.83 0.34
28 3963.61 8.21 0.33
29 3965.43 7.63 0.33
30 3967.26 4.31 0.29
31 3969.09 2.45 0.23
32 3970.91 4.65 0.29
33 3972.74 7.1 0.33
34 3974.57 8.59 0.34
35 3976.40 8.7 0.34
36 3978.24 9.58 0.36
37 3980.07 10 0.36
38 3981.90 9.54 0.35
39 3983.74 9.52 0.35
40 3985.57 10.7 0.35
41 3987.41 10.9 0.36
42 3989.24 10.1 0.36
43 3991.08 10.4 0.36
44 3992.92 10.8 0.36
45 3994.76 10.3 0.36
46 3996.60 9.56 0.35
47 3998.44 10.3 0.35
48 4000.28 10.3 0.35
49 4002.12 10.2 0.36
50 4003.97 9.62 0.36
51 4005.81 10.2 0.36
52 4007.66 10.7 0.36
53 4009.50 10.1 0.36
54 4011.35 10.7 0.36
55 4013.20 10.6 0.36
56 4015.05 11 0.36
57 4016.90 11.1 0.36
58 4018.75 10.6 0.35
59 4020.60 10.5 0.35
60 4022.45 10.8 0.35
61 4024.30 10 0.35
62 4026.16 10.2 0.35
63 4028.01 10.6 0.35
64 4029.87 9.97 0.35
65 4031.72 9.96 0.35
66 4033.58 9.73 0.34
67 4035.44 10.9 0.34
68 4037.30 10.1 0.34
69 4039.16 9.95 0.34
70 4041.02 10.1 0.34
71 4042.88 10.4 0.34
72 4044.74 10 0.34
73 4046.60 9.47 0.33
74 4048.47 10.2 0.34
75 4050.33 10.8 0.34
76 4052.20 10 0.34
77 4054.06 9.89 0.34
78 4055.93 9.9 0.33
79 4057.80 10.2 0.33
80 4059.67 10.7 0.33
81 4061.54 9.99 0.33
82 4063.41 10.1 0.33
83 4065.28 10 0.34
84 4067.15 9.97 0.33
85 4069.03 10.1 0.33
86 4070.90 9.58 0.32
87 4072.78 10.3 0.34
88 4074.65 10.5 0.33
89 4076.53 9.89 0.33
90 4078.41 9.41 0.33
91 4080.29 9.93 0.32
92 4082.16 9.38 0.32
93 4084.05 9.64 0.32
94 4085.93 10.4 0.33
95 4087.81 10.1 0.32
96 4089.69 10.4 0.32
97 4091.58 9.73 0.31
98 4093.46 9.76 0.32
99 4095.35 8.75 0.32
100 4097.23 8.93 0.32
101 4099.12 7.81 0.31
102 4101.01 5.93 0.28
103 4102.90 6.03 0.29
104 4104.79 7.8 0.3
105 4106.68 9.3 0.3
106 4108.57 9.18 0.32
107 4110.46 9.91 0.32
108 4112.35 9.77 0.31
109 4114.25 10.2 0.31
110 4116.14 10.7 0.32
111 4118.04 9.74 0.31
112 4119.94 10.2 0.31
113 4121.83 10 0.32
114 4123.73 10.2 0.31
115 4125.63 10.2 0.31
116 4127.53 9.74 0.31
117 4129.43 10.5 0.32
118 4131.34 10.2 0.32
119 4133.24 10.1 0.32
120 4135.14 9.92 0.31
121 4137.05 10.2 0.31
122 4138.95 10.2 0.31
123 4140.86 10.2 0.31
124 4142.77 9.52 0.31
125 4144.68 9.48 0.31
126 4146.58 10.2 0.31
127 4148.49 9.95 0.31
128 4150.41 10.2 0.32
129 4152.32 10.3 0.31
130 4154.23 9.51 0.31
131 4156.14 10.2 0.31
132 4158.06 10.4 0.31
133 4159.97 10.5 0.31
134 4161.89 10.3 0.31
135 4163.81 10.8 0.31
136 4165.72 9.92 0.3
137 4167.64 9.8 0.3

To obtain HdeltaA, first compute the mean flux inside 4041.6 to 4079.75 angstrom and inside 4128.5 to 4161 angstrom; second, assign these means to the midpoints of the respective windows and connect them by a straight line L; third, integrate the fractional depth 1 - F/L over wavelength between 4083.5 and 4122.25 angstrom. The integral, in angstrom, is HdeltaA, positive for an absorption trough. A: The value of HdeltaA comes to 3.2 angstrom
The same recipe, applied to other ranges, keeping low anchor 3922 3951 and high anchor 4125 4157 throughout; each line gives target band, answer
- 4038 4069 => -2.6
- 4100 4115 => 2.0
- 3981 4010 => -4.4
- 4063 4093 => -1.4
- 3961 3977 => 3.7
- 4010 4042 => -4.5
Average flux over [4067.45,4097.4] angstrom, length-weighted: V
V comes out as 9.83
